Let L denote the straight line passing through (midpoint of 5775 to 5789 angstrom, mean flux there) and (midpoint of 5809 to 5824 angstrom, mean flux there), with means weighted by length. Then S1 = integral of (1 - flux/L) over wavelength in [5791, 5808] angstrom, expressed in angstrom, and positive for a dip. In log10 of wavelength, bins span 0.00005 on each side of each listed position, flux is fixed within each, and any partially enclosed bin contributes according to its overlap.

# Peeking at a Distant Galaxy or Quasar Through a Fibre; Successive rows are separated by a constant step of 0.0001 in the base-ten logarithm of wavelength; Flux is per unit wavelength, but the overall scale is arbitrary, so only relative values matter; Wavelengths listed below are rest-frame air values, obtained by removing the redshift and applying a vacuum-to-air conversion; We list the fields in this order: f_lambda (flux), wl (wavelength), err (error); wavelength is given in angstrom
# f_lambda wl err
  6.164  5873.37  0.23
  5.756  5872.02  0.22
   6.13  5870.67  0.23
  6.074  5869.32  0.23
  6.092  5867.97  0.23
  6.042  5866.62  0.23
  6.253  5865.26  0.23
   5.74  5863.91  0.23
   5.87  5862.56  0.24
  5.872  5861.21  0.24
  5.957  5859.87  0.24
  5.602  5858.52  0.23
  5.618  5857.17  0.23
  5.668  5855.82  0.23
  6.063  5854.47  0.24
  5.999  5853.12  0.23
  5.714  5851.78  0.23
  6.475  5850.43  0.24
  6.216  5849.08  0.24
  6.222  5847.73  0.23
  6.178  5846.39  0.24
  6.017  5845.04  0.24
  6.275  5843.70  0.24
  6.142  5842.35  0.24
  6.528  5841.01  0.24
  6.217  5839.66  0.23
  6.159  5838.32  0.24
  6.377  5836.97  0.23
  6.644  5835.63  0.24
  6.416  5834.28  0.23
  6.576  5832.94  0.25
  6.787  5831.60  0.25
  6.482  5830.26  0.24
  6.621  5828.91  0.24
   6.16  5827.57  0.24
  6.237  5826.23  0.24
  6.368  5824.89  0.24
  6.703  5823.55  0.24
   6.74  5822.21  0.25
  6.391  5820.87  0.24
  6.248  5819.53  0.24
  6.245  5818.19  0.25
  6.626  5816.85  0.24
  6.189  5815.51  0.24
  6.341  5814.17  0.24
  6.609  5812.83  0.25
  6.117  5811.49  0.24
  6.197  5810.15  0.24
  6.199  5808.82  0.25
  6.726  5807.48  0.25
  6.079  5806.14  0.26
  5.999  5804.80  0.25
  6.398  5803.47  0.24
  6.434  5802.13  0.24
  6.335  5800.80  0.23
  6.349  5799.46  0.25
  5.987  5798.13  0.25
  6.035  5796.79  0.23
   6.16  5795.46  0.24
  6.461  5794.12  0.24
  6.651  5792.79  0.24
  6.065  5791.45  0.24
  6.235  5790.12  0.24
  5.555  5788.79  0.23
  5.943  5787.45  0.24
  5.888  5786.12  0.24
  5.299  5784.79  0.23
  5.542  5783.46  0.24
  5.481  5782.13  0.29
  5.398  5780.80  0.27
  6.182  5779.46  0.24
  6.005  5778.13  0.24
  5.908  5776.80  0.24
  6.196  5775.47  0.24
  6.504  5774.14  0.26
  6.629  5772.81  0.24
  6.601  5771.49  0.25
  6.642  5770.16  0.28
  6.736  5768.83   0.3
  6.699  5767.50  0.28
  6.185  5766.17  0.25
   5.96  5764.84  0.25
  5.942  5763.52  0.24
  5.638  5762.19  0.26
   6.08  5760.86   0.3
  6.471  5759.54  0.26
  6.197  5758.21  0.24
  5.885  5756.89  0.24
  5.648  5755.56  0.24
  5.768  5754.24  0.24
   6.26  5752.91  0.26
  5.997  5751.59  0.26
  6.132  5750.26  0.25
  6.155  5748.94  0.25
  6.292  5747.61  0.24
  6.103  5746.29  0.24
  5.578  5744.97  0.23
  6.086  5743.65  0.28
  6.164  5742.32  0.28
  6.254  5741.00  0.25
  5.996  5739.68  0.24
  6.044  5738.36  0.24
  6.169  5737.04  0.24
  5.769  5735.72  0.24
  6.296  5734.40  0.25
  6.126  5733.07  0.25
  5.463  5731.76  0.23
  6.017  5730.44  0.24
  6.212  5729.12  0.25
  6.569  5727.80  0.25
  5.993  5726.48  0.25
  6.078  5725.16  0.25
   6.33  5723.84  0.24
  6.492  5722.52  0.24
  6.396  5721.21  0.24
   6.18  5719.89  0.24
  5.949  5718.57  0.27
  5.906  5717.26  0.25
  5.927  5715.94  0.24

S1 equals -0.6 angstrom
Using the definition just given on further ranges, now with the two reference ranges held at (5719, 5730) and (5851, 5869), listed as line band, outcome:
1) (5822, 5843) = -1.7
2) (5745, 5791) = 0.7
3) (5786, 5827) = -1.6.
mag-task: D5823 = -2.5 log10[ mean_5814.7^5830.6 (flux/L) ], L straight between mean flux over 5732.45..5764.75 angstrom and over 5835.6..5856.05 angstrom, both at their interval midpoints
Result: -0.047 mag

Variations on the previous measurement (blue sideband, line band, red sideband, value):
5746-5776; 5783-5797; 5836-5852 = 0.040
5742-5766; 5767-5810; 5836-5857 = -0.017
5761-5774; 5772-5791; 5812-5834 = 0.078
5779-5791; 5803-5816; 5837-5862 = -0.078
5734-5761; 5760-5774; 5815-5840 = -0.029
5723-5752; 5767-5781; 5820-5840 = -0.019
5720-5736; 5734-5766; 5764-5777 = 0.044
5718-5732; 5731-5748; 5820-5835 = 0.034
